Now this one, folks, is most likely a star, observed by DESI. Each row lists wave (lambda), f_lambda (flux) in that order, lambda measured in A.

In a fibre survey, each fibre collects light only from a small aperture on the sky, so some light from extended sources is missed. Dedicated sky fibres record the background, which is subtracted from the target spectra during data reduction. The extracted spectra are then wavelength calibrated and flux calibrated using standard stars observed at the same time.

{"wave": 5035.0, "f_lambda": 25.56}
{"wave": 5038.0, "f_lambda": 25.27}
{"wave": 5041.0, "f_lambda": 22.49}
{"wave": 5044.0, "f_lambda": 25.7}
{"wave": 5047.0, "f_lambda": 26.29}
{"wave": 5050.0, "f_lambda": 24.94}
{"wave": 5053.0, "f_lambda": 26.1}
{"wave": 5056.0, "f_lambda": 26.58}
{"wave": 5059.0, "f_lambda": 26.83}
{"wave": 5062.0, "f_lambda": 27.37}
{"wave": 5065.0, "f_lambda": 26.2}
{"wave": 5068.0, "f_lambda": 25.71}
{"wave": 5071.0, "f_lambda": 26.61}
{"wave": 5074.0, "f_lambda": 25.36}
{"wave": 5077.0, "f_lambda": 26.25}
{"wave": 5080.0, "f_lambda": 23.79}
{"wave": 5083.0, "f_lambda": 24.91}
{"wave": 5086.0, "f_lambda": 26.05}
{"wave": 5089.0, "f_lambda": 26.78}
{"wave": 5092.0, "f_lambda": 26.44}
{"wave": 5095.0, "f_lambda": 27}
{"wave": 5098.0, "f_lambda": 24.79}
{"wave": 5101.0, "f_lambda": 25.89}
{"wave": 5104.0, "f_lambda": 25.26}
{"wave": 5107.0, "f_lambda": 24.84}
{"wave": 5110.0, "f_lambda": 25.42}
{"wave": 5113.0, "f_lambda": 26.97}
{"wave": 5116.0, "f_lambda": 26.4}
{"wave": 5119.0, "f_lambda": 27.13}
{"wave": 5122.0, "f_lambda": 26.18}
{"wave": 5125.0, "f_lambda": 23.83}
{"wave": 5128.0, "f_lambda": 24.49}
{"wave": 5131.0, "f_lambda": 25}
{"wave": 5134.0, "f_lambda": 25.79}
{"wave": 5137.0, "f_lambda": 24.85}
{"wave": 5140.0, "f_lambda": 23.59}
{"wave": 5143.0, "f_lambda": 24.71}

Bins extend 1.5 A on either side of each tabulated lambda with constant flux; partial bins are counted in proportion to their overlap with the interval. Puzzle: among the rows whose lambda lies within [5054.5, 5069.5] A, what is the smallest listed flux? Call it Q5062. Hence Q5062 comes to 25.71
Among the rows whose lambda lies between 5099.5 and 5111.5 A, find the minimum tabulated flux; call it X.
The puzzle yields 24.84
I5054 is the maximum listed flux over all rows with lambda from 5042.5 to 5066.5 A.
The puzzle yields 27.37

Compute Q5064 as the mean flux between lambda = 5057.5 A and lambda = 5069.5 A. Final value 26.5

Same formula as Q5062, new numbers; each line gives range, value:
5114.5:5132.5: 23.83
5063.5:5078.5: 25.36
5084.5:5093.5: 26.05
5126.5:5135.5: 24.49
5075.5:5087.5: 23.79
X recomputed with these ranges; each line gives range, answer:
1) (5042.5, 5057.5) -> 24.94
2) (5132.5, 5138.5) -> 24.85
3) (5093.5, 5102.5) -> 24.79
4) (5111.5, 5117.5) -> 26.4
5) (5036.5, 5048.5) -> 22.49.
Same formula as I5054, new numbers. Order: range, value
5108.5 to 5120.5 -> 27.13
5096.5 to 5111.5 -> 25.89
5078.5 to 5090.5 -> 26.78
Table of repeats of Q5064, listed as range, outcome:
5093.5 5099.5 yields 25.9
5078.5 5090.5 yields 25.4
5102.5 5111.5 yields 25.2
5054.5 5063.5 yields 26.9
